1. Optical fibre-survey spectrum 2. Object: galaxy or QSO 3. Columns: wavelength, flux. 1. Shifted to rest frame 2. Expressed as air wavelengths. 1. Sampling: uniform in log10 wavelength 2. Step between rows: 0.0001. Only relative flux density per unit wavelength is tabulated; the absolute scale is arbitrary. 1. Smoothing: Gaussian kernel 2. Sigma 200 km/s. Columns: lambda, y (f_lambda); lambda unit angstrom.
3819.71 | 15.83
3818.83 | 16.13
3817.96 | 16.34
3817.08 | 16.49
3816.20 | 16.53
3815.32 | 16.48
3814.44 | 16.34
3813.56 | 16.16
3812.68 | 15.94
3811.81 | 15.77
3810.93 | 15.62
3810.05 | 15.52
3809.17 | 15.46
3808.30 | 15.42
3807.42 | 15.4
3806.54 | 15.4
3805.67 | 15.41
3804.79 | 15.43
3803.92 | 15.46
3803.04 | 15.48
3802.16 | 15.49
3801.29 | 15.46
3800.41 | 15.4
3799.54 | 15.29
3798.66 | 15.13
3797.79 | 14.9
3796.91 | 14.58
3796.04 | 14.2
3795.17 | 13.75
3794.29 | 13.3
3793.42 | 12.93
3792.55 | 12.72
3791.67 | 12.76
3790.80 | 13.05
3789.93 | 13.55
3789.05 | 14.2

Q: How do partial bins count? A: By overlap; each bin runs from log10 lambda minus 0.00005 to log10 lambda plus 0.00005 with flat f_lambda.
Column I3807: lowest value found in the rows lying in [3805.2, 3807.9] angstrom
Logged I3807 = 15.4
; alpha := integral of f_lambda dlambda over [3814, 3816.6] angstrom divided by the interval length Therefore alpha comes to 16.4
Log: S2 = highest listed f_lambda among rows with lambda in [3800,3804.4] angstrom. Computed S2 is 15.49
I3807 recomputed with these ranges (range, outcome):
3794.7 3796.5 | 13.75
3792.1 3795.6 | 12.72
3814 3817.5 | 16.34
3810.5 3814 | 15.62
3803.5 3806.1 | 15.41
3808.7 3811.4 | 15.46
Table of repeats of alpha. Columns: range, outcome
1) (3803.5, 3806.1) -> 15.4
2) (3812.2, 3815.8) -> 16.2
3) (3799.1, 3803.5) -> 15.4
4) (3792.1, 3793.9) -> 12.8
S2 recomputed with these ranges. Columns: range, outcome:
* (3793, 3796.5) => 14.2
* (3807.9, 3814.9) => 16.34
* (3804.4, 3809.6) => 15.46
